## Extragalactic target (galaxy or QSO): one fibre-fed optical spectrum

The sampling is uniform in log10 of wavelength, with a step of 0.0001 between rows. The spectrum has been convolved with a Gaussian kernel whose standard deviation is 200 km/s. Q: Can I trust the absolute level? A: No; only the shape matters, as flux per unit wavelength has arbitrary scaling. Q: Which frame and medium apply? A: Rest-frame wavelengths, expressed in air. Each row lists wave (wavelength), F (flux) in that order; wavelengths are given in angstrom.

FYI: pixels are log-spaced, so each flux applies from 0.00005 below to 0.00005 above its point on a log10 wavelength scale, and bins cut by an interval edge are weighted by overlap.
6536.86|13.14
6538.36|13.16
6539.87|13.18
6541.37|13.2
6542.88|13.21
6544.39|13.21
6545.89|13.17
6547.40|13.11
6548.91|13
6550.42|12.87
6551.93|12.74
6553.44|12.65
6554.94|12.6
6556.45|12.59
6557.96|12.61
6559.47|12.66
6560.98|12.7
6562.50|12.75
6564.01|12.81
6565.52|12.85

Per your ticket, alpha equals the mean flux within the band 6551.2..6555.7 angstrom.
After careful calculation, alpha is 12.7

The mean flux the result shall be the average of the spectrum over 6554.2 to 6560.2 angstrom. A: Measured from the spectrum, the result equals 12.6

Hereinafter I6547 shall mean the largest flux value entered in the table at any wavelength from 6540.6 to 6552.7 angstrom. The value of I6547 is 13.21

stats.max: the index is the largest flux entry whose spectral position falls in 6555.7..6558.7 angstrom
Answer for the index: 12.61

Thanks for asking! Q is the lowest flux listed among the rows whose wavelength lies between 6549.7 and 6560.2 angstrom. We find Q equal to 12.59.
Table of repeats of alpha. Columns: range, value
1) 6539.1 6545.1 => 13.2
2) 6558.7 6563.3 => 12.7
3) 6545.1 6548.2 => 13.1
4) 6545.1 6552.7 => 13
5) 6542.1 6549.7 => 13.1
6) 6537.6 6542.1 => 13.2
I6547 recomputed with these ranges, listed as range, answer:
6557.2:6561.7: 12.7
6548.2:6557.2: 13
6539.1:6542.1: 13.2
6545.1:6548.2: 13.17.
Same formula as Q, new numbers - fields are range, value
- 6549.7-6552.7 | 12.74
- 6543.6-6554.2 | 12.65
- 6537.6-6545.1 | 13.16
